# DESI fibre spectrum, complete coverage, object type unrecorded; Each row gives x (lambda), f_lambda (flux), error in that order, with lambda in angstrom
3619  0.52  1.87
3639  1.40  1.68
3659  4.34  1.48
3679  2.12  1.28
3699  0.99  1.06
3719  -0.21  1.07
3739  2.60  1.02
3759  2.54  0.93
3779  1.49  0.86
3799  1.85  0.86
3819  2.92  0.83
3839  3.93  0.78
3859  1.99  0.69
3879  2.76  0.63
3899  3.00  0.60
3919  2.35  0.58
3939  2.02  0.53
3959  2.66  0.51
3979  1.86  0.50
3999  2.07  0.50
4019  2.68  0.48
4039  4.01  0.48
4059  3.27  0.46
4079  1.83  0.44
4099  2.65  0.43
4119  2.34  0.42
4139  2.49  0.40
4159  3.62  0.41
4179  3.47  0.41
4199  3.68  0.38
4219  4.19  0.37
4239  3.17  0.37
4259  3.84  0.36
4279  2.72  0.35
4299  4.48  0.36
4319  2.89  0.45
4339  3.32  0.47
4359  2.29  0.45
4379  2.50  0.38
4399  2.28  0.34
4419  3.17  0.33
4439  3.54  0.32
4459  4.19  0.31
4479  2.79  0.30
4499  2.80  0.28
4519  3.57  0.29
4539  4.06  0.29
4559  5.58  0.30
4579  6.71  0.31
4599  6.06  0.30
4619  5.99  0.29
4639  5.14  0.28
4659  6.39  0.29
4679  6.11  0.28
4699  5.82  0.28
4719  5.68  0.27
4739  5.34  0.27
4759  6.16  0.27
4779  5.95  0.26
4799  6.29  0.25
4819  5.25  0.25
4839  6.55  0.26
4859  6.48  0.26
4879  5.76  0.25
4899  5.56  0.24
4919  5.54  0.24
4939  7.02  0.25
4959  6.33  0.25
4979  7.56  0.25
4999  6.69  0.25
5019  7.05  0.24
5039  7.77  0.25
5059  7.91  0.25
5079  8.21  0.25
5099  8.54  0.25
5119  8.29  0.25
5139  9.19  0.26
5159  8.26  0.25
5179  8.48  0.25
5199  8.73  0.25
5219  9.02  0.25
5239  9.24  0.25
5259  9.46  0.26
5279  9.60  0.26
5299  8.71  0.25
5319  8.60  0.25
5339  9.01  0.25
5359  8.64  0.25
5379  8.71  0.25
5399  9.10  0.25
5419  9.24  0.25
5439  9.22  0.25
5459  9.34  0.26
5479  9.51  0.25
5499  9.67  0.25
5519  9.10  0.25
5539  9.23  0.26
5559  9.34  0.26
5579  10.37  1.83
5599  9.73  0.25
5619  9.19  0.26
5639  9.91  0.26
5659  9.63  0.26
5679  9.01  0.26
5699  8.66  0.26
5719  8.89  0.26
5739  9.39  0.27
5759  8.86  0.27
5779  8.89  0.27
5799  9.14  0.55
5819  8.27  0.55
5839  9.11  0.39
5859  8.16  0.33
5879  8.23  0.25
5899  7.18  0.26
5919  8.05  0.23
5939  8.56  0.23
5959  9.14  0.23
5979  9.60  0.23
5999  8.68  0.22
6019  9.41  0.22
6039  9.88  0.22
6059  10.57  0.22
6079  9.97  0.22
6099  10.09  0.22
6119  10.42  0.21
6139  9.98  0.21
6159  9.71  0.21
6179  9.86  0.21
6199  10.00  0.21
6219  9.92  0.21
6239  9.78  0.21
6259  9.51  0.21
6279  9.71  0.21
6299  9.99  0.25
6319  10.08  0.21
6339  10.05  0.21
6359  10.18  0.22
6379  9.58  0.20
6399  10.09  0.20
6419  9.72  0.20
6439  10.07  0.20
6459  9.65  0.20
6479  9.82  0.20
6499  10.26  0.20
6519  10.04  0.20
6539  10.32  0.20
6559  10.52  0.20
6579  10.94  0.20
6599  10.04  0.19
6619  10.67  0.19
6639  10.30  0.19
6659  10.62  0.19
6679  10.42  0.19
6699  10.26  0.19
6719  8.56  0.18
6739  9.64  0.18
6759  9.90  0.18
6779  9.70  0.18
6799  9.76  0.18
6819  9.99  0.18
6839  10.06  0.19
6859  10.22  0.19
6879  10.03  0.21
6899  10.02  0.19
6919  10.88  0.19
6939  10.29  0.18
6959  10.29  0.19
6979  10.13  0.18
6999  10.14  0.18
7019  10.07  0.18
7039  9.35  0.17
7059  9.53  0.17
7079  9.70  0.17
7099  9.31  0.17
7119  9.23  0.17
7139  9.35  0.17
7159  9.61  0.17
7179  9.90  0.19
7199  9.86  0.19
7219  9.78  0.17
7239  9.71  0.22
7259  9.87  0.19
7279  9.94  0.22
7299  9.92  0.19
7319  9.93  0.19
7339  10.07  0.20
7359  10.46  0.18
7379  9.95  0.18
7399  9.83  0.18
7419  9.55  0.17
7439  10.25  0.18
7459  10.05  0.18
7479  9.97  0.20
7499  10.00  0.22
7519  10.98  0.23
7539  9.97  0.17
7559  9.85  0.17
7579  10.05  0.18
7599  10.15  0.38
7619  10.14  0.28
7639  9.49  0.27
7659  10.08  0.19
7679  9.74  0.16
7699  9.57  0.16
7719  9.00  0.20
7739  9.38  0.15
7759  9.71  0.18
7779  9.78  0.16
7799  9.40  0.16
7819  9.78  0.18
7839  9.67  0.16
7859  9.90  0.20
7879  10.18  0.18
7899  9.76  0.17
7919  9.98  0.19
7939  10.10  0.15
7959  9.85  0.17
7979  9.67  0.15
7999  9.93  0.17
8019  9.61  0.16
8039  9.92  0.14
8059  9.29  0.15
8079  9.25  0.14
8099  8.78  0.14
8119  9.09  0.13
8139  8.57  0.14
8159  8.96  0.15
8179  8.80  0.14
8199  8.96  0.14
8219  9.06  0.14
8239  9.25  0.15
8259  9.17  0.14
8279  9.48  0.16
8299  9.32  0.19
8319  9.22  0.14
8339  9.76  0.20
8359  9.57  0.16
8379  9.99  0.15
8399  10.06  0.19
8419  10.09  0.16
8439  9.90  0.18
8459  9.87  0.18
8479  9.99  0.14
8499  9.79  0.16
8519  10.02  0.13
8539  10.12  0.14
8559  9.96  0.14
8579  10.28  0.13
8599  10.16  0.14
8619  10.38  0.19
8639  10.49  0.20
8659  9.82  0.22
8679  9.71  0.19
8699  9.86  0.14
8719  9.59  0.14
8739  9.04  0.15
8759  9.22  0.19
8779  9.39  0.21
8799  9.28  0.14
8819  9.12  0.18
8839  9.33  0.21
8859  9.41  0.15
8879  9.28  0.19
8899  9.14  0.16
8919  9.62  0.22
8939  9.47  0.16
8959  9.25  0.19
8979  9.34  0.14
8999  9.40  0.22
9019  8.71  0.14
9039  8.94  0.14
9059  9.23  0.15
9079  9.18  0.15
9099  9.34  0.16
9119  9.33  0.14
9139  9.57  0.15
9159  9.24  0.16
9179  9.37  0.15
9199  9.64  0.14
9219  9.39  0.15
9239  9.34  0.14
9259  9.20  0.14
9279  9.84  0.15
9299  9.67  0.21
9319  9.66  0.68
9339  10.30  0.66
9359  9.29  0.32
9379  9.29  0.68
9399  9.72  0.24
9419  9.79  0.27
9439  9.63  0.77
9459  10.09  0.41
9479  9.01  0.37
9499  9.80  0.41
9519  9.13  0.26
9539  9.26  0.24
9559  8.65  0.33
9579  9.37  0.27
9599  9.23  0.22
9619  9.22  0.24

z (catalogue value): 0.14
